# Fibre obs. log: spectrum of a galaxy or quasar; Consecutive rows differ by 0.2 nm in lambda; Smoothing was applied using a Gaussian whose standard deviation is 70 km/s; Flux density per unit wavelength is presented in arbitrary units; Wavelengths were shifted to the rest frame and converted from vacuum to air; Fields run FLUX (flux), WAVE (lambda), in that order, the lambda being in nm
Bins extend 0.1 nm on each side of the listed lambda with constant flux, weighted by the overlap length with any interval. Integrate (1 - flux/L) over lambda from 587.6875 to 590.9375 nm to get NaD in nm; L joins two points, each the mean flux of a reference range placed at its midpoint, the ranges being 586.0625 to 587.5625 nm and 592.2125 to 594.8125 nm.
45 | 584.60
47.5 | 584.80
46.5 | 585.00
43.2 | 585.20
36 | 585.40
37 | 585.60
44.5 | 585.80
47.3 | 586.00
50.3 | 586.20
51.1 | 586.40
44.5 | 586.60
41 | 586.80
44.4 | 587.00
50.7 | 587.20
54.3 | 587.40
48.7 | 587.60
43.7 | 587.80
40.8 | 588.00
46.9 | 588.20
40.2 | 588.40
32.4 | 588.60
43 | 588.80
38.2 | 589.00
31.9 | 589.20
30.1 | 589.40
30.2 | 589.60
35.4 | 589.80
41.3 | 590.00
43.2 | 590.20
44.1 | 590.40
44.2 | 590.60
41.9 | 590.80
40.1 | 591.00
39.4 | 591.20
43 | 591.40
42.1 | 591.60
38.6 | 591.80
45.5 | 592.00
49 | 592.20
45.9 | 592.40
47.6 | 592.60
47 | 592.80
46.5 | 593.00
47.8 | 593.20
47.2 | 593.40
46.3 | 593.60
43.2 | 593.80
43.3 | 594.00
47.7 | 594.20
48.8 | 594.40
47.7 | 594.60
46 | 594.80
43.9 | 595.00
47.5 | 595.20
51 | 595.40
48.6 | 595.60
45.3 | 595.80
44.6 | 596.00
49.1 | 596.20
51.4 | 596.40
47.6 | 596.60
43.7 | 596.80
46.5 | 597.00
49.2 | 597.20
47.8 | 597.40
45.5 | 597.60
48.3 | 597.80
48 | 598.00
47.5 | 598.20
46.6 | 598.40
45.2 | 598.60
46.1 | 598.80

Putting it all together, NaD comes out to 0.56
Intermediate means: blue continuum 48.1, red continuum 46.6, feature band 39.3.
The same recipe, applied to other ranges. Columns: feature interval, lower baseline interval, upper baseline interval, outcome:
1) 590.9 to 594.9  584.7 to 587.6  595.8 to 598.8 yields 0.12 nm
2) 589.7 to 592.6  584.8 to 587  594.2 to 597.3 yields 0.21 nm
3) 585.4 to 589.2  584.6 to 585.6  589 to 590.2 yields -0.48 nm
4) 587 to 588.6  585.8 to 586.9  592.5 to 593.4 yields 0.04 nm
